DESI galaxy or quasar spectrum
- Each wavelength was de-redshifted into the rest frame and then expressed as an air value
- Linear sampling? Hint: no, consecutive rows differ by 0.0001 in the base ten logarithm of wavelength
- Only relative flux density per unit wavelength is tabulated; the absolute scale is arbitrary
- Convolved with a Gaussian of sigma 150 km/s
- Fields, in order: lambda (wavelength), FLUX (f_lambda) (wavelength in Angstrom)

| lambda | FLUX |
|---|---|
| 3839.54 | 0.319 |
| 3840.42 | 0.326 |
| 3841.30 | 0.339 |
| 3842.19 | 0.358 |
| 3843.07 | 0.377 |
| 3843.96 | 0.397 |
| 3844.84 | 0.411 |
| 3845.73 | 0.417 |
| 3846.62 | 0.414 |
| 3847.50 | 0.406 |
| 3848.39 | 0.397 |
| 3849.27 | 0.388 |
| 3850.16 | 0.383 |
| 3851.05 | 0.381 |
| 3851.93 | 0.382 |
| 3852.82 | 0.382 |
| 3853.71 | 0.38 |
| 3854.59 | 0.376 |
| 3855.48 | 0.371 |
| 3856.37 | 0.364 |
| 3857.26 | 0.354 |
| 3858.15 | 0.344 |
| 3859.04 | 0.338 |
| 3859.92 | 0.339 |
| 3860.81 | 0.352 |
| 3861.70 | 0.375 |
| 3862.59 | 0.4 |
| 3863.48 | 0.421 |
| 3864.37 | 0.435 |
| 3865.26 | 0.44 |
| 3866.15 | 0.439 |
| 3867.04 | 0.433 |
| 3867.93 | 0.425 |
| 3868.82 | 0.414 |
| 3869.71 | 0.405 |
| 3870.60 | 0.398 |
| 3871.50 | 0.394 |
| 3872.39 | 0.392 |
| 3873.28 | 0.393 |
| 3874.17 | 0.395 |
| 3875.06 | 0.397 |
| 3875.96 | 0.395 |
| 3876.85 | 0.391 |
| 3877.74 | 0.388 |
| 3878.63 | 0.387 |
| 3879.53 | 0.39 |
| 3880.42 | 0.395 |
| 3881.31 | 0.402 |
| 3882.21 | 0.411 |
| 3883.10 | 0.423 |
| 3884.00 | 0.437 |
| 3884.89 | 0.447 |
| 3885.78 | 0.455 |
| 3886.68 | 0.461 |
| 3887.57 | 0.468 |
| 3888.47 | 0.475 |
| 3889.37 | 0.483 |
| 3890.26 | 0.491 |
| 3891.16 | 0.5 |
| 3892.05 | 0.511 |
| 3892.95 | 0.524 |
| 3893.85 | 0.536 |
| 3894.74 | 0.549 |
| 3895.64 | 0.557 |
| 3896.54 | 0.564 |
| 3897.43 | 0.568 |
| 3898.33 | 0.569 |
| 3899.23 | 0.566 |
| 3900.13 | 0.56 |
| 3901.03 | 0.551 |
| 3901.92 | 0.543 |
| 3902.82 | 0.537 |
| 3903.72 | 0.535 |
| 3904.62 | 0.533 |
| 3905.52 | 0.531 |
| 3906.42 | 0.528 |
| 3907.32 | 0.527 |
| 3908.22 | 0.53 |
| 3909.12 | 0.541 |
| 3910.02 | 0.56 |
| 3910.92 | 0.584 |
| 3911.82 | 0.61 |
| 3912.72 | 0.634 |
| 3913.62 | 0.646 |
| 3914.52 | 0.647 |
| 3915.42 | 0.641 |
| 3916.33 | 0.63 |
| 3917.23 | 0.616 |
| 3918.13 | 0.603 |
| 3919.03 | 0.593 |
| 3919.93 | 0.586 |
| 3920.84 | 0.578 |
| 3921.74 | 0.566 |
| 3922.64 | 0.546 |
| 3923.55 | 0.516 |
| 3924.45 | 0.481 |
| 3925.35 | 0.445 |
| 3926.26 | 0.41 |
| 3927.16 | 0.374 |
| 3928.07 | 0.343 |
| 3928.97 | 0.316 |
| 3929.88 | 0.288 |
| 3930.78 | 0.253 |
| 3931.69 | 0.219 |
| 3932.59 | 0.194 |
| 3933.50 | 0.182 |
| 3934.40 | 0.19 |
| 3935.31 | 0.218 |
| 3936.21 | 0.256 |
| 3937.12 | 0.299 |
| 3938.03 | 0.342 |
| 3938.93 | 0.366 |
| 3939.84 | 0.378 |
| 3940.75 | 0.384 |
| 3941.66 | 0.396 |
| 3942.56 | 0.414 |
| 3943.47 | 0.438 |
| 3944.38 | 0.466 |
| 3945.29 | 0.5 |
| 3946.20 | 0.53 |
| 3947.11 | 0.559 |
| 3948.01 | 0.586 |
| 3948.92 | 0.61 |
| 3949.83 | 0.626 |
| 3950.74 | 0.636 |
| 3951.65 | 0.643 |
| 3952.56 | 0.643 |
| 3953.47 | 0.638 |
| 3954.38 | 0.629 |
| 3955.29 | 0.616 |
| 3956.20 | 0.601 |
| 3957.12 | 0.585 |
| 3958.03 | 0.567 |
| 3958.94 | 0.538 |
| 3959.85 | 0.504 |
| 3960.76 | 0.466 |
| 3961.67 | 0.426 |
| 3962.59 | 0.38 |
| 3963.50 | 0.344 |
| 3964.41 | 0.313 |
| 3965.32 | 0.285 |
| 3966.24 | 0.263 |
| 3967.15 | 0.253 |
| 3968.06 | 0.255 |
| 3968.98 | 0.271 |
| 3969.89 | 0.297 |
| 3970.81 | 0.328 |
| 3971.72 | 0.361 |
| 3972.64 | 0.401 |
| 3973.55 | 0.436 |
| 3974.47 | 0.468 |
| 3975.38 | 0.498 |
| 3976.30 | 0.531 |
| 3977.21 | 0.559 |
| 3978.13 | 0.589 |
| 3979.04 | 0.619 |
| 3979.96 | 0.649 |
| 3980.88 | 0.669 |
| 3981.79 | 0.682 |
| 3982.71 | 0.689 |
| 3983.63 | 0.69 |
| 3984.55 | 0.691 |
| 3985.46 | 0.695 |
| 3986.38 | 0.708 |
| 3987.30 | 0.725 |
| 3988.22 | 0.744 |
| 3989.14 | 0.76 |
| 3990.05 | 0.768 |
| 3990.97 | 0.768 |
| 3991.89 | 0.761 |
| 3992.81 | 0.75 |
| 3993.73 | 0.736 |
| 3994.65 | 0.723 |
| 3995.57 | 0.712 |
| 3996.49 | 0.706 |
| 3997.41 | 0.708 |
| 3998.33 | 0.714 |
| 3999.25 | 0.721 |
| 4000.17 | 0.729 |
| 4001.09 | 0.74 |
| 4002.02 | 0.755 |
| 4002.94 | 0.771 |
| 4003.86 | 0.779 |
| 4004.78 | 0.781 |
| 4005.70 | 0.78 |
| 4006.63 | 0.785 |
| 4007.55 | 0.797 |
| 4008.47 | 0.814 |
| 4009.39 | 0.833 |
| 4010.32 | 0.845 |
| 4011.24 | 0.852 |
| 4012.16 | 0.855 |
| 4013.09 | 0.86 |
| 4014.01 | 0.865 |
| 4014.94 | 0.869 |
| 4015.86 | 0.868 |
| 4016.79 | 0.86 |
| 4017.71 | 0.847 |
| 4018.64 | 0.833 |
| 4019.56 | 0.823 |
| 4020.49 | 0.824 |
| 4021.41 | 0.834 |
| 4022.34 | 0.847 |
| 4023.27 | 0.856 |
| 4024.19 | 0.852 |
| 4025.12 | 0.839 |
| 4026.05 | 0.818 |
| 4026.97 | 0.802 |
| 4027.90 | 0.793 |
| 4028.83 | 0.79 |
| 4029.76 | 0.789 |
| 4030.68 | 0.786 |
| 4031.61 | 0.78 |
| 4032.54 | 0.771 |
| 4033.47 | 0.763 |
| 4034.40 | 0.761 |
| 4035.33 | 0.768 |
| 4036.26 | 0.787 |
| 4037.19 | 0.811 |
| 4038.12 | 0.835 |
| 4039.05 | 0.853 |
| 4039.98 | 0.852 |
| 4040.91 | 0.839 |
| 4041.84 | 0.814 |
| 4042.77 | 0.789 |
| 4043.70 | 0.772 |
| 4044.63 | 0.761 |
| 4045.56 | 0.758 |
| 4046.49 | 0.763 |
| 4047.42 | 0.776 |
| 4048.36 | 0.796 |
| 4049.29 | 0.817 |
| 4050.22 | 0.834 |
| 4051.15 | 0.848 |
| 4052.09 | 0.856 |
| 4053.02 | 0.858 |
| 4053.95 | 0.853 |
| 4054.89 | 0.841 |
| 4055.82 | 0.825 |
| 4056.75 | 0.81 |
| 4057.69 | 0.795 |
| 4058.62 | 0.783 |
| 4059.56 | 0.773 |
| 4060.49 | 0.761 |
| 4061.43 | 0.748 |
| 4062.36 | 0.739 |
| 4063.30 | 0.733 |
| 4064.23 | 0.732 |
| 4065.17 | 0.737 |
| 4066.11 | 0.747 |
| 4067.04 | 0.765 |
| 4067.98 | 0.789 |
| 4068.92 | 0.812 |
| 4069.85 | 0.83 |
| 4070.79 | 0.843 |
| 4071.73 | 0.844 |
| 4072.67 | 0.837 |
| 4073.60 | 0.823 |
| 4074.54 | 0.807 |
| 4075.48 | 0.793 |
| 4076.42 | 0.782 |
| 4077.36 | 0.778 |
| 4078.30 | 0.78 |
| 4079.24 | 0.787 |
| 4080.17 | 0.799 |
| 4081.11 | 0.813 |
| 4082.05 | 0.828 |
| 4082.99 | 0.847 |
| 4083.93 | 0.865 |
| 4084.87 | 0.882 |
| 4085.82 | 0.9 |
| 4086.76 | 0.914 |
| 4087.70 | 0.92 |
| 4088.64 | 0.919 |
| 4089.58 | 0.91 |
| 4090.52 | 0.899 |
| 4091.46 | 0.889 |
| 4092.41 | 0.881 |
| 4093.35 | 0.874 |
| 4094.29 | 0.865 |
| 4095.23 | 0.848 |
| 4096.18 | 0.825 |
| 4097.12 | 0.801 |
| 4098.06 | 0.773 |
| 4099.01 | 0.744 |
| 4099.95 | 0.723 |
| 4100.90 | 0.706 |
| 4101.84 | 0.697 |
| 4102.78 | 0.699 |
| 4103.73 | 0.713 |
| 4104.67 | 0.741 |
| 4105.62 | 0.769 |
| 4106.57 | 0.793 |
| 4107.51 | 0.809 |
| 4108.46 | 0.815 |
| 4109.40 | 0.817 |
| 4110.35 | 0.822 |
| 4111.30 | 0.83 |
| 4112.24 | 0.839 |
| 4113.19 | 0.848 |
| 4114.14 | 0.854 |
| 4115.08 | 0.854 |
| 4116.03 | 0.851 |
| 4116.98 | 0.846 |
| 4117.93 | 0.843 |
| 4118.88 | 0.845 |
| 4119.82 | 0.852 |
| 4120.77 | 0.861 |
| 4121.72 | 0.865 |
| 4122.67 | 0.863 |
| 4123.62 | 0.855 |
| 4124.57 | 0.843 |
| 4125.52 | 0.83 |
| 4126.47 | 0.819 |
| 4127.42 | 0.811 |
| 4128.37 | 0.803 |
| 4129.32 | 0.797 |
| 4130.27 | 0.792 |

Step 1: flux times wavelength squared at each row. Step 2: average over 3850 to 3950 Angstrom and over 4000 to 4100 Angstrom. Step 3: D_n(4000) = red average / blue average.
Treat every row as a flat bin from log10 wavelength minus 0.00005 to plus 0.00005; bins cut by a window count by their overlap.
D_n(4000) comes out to 1.9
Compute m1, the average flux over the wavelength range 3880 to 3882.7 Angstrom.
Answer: 0.403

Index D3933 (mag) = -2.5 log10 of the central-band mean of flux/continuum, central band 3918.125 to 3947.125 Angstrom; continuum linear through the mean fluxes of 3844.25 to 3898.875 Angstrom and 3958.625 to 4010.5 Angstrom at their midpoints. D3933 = 0.30 mag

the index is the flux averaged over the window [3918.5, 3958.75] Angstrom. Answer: 0.456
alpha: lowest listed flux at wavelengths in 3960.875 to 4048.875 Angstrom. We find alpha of 0.253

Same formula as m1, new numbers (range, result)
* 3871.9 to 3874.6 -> 0.394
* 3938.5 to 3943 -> 0.388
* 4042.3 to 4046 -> 0.771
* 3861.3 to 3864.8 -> 0.408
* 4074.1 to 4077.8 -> 0.789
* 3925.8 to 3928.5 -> 0.375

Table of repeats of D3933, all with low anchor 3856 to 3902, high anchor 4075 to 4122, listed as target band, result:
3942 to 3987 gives 0.152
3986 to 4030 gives -0.186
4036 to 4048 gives -0.107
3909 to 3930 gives -0.049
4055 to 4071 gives -0.023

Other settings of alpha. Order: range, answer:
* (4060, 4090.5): 0.732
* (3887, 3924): 0.468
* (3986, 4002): 0.706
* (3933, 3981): 0.182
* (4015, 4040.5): 0.761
